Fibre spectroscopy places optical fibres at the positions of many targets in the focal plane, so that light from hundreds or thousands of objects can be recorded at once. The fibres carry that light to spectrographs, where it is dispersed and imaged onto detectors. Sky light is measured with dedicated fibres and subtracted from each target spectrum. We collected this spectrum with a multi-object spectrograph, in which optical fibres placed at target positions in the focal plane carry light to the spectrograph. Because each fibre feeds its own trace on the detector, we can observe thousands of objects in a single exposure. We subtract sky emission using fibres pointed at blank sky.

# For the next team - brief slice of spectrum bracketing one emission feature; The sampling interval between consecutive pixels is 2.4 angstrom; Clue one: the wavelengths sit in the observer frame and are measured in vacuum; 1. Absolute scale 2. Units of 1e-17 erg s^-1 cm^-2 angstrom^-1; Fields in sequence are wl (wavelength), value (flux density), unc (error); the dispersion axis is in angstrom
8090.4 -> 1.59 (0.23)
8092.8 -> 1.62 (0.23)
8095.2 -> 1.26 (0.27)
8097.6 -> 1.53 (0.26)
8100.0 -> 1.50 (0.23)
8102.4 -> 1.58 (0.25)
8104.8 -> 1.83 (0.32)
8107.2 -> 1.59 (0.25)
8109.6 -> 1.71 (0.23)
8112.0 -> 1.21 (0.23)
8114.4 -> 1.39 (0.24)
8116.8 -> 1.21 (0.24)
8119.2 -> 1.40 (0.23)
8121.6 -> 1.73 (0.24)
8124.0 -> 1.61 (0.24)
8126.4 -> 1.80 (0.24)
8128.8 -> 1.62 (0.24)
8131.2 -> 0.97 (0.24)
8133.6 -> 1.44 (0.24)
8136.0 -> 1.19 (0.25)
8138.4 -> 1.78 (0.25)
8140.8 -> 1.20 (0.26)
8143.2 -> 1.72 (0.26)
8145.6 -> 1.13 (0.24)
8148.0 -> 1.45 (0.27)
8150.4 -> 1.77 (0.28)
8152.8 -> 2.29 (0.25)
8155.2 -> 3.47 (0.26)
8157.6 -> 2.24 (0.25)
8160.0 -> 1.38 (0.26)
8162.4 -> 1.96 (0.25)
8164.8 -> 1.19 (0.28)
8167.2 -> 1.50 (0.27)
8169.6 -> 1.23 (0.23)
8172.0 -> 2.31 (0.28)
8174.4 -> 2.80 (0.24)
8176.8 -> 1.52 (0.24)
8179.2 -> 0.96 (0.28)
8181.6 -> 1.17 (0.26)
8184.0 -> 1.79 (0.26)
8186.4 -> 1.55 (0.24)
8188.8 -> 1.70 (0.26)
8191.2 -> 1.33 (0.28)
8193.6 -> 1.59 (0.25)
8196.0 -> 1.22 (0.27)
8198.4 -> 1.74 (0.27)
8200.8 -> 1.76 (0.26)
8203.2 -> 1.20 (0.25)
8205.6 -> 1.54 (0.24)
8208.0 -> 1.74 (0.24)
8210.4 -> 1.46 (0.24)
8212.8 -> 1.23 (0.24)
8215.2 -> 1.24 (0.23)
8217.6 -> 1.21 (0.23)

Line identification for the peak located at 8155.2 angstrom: [S II]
